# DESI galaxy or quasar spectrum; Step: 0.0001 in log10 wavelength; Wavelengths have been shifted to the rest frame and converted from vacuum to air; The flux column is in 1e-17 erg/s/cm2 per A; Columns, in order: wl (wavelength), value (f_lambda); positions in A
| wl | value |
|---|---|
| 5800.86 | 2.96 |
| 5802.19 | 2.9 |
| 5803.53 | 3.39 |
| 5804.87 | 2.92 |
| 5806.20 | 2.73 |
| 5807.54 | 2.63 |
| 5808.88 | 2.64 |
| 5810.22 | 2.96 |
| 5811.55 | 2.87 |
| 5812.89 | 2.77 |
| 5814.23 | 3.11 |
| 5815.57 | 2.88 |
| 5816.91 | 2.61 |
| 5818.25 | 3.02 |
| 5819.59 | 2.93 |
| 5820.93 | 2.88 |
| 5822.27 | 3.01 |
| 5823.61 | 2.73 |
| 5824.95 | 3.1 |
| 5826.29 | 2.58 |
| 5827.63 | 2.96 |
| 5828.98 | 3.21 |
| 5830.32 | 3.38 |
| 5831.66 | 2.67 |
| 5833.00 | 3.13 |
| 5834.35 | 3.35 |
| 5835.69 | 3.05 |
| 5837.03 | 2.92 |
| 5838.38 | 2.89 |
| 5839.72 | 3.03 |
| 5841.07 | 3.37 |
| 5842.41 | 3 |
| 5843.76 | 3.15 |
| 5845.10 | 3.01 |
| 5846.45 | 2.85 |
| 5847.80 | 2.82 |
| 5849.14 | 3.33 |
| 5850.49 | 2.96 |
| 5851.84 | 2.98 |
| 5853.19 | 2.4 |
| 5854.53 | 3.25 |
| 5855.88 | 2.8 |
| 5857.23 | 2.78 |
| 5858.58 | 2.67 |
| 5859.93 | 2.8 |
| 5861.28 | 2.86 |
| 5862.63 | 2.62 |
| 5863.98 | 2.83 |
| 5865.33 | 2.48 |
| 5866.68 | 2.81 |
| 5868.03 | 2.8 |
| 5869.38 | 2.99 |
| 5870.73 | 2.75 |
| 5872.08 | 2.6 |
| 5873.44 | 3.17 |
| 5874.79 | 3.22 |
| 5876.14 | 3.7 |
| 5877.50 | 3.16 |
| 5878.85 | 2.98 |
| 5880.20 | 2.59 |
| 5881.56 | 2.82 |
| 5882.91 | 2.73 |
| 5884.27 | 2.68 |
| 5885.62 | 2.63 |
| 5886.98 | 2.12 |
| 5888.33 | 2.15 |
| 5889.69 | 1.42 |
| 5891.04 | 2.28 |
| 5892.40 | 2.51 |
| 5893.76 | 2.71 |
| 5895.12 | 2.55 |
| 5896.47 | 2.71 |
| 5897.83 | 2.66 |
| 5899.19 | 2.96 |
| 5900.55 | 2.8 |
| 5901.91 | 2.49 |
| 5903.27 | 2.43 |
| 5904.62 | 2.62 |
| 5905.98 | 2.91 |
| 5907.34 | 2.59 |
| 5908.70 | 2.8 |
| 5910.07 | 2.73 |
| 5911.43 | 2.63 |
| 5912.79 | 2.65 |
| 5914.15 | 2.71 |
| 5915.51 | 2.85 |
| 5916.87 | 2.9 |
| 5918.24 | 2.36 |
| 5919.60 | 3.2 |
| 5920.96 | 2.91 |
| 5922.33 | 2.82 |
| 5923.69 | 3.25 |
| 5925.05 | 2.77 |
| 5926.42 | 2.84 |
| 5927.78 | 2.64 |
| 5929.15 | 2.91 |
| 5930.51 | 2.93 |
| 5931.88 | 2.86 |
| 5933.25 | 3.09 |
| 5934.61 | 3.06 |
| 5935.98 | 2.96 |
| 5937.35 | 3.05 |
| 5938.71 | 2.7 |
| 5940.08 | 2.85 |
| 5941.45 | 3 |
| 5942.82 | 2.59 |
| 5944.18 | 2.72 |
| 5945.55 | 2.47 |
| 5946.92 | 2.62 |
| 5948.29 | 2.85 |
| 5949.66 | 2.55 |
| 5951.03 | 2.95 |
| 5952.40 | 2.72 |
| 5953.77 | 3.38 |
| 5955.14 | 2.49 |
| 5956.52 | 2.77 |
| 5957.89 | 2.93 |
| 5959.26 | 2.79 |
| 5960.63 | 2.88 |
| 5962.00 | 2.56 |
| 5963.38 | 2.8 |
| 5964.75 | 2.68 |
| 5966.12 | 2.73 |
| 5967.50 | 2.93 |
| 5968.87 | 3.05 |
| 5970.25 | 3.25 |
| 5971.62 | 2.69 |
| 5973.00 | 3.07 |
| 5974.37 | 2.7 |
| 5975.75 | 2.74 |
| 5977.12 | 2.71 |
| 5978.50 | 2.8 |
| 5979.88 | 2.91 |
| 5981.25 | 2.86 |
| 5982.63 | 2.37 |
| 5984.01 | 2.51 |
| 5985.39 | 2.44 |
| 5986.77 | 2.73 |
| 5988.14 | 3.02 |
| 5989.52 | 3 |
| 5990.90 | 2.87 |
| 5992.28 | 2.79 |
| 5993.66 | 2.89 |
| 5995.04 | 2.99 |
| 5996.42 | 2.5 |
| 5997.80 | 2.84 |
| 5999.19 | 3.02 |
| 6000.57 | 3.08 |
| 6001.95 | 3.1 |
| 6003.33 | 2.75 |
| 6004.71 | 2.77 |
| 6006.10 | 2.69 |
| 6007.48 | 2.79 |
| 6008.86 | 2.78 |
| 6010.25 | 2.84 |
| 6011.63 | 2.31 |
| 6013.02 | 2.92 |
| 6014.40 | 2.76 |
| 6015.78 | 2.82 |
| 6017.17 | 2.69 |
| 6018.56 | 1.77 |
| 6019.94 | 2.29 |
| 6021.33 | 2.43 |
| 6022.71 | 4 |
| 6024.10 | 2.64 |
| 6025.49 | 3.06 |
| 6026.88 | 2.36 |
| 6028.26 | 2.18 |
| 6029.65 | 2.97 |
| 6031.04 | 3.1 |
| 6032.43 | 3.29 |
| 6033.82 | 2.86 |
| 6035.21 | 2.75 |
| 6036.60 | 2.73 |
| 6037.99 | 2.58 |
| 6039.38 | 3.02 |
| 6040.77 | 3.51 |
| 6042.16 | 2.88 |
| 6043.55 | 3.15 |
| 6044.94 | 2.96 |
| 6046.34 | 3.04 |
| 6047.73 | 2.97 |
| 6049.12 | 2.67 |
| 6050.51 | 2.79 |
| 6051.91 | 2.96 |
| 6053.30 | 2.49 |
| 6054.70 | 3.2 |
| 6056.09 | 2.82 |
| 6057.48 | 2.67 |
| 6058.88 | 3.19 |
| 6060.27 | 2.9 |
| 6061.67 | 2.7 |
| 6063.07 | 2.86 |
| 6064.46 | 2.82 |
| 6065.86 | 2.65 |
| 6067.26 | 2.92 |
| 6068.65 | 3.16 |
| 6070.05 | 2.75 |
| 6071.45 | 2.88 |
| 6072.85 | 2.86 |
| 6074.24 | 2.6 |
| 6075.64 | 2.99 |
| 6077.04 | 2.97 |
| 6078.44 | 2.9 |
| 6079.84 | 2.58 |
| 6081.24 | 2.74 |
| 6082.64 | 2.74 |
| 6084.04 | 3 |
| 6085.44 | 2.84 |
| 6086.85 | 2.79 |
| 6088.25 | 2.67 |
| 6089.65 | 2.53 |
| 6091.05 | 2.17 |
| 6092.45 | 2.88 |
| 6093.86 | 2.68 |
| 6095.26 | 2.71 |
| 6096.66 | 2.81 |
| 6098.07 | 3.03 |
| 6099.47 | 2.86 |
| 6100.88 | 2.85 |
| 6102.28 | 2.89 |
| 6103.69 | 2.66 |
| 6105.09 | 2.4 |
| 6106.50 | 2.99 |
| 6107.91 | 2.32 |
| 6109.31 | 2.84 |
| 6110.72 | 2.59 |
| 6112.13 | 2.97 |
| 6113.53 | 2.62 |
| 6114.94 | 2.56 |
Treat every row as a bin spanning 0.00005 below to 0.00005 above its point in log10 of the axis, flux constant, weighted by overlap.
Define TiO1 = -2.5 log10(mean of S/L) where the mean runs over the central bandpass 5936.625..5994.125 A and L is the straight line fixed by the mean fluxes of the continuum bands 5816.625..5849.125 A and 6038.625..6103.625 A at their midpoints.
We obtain 0.04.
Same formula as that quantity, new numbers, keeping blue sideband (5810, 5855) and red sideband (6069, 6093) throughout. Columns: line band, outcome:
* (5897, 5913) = 0.087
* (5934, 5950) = 0.036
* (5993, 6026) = 0.018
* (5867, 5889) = 0.045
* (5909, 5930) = 0.034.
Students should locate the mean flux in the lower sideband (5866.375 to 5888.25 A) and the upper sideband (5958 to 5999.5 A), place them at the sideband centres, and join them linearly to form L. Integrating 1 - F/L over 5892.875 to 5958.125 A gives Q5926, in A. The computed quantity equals 0.8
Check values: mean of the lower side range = 2.84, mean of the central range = 2.79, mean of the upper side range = 2.8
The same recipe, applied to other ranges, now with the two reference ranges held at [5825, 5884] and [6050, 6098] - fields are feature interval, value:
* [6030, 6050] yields -1.0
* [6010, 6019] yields 0.8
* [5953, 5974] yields 0.1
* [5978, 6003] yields 0.3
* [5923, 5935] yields -0.1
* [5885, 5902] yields 2.7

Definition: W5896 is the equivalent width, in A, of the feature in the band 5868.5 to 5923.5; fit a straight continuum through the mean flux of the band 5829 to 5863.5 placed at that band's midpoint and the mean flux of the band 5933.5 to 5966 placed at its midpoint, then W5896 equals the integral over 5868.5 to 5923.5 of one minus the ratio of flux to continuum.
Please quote 3.2 A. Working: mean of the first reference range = 2.97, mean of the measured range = 2.72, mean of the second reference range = 2.8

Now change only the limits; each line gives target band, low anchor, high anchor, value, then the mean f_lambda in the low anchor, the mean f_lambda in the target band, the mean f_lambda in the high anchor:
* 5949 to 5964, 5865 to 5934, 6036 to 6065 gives 0.0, 2.74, 2.8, 2.9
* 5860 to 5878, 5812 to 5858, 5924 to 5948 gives 0.0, 2.97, 2.92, 2.83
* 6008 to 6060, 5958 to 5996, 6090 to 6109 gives -1.2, 2.81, 2.82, 2.71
